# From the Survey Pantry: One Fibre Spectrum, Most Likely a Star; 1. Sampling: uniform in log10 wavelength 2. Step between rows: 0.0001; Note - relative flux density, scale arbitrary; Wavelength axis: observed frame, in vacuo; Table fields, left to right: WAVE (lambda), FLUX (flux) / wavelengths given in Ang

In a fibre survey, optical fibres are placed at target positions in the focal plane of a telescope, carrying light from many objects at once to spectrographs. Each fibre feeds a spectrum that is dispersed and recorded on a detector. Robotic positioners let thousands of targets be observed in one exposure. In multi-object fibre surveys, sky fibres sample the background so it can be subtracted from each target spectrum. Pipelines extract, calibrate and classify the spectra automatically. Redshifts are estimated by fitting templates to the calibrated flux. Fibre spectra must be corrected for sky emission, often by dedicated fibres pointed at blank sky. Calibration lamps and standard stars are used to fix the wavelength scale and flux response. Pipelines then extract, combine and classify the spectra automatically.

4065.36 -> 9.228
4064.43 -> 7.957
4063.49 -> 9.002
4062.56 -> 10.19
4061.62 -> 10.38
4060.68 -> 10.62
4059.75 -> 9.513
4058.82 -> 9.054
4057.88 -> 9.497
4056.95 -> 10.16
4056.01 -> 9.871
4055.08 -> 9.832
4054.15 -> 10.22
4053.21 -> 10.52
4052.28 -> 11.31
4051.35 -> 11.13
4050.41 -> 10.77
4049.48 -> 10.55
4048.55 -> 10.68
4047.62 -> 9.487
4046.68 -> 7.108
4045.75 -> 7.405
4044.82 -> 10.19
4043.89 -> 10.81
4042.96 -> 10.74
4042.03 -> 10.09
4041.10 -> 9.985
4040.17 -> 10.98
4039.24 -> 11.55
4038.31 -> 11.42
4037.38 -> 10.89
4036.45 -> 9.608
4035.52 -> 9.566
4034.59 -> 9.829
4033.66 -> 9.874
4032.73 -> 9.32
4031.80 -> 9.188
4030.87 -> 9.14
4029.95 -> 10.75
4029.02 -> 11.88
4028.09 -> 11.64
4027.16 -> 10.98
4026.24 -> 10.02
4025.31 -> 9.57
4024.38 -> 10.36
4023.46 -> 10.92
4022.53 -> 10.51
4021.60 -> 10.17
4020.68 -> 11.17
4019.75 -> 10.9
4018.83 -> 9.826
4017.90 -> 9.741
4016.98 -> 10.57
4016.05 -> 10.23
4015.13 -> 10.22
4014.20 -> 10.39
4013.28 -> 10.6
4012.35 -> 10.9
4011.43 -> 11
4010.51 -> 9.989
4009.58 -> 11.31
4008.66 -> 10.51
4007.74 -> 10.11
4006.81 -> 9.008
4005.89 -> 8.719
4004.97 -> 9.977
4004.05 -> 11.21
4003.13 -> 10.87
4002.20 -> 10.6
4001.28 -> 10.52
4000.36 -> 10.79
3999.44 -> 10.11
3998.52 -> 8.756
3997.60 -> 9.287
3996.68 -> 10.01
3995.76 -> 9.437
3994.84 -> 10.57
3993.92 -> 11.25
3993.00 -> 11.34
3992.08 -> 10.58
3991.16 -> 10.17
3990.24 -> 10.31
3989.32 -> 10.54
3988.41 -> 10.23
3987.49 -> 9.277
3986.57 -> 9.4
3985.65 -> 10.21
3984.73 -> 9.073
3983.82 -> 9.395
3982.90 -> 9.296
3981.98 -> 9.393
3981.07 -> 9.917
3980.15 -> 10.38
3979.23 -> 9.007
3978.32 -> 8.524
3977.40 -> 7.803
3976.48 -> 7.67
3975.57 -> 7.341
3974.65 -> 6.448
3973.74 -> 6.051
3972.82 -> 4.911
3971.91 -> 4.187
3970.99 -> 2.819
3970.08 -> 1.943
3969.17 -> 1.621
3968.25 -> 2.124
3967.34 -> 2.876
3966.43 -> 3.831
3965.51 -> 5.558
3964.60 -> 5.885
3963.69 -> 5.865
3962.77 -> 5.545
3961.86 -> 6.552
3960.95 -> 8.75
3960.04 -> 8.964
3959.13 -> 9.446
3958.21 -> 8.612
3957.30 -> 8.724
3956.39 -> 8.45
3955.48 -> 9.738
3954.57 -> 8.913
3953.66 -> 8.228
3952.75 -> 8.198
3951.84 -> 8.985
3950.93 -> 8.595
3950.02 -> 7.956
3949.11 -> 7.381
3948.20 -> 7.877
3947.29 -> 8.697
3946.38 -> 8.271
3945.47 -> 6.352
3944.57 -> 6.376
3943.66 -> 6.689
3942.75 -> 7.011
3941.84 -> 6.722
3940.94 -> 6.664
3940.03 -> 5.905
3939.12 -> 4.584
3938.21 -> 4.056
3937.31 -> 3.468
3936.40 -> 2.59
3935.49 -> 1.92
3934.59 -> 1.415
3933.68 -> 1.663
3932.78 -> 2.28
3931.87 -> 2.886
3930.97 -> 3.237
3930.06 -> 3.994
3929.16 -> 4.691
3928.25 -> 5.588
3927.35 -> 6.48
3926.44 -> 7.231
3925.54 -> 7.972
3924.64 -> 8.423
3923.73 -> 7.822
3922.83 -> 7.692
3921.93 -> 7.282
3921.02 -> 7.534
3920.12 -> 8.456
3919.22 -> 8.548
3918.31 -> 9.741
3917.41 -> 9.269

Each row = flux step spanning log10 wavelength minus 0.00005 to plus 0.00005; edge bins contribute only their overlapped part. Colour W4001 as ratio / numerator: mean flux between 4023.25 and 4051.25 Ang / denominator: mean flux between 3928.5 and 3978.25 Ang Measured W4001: 1.73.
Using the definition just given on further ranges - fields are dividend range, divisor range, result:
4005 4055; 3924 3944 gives 2.13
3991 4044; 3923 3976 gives 1.74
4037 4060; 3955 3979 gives 1.64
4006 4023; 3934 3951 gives 1.78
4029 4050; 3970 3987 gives 1.30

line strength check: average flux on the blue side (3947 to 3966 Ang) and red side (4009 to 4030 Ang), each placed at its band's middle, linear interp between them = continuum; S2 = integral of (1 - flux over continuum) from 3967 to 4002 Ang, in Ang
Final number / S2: 3.5 Ang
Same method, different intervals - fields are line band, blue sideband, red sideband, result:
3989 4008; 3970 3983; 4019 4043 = -3.96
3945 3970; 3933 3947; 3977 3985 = -1.98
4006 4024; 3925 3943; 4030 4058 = -3.74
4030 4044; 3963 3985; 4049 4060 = -1.24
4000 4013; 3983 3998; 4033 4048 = -0.48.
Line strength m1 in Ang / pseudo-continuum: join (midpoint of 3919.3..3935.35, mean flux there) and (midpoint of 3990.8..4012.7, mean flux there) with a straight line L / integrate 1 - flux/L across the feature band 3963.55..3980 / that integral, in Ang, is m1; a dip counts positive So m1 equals 6.1 Ang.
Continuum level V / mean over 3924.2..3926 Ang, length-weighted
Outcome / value 8.22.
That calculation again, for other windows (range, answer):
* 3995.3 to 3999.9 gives 9.53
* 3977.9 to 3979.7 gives 8.79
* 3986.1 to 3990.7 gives 9.95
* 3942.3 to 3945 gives 6.68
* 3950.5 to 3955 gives 8.58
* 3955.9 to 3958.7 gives 8.6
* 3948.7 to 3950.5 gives 7.68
